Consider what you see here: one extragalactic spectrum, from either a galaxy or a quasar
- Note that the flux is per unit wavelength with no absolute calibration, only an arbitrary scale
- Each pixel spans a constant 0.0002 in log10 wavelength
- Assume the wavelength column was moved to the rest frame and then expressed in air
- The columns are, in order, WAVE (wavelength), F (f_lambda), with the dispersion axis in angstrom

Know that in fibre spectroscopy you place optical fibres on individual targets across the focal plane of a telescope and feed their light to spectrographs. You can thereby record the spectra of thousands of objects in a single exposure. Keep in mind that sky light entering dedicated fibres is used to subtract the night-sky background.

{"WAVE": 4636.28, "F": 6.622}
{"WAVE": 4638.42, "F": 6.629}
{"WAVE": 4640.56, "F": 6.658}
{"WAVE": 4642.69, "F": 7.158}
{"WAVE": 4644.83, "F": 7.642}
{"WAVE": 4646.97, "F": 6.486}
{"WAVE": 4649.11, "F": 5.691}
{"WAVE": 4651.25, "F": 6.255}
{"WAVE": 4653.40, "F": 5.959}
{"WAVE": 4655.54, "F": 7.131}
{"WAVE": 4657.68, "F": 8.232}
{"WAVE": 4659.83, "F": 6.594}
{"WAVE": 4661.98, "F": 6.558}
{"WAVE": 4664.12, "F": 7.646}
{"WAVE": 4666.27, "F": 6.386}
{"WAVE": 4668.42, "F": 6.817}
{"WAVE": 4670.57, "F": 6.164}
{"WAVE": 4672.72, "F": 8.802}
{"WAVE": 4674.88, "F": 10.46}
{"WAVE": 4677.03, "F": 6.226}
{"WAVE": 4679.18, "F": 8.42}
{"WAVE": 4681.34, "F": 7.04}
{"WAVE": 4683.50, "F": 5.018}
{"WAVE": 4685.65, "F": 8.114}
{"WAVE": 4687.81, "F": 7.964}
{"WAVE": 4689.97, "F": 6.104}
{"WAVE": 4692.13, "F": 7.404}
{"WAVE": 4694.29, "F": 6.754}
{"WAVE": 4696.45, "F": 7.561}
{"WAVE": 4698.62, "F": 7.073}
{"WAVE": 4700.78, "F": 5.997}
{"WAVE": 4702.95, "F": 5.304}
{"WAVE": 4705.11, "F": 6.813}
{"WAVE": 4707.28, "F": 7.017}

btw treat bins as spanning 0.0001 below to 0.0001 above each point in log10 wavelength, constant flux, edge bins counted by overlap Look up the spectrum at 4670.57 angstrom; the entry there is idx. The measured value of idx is 6.164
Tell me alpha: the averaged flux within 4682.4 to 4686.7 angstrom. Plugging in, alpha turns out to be 6.56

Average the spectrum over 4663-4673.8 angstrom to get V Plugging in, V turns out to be 7.16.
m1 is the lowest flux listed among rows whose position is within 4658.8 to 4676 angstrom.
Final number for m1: 6.164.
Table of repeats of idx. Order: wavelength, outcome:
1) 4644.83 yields 7.642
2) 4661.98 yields 6.558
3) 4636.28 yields 6.622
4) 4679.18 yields 8.42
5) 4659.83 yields 6.594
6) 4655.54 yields 7.131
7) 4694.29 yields 6.754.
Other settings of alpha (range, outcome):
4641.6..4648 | 7.1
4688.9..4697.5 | 6.96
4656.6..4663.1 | 7.14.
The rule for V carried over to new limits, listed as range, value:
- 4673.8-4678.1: 8.35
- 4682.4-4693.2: 6.92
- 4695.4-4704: 6.48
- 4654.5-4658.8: 7.67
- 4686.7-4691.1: 7.04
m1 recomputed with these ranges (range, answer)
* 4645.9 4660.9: 5.691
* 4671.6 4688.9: 5.018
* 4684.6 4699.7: 6.104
